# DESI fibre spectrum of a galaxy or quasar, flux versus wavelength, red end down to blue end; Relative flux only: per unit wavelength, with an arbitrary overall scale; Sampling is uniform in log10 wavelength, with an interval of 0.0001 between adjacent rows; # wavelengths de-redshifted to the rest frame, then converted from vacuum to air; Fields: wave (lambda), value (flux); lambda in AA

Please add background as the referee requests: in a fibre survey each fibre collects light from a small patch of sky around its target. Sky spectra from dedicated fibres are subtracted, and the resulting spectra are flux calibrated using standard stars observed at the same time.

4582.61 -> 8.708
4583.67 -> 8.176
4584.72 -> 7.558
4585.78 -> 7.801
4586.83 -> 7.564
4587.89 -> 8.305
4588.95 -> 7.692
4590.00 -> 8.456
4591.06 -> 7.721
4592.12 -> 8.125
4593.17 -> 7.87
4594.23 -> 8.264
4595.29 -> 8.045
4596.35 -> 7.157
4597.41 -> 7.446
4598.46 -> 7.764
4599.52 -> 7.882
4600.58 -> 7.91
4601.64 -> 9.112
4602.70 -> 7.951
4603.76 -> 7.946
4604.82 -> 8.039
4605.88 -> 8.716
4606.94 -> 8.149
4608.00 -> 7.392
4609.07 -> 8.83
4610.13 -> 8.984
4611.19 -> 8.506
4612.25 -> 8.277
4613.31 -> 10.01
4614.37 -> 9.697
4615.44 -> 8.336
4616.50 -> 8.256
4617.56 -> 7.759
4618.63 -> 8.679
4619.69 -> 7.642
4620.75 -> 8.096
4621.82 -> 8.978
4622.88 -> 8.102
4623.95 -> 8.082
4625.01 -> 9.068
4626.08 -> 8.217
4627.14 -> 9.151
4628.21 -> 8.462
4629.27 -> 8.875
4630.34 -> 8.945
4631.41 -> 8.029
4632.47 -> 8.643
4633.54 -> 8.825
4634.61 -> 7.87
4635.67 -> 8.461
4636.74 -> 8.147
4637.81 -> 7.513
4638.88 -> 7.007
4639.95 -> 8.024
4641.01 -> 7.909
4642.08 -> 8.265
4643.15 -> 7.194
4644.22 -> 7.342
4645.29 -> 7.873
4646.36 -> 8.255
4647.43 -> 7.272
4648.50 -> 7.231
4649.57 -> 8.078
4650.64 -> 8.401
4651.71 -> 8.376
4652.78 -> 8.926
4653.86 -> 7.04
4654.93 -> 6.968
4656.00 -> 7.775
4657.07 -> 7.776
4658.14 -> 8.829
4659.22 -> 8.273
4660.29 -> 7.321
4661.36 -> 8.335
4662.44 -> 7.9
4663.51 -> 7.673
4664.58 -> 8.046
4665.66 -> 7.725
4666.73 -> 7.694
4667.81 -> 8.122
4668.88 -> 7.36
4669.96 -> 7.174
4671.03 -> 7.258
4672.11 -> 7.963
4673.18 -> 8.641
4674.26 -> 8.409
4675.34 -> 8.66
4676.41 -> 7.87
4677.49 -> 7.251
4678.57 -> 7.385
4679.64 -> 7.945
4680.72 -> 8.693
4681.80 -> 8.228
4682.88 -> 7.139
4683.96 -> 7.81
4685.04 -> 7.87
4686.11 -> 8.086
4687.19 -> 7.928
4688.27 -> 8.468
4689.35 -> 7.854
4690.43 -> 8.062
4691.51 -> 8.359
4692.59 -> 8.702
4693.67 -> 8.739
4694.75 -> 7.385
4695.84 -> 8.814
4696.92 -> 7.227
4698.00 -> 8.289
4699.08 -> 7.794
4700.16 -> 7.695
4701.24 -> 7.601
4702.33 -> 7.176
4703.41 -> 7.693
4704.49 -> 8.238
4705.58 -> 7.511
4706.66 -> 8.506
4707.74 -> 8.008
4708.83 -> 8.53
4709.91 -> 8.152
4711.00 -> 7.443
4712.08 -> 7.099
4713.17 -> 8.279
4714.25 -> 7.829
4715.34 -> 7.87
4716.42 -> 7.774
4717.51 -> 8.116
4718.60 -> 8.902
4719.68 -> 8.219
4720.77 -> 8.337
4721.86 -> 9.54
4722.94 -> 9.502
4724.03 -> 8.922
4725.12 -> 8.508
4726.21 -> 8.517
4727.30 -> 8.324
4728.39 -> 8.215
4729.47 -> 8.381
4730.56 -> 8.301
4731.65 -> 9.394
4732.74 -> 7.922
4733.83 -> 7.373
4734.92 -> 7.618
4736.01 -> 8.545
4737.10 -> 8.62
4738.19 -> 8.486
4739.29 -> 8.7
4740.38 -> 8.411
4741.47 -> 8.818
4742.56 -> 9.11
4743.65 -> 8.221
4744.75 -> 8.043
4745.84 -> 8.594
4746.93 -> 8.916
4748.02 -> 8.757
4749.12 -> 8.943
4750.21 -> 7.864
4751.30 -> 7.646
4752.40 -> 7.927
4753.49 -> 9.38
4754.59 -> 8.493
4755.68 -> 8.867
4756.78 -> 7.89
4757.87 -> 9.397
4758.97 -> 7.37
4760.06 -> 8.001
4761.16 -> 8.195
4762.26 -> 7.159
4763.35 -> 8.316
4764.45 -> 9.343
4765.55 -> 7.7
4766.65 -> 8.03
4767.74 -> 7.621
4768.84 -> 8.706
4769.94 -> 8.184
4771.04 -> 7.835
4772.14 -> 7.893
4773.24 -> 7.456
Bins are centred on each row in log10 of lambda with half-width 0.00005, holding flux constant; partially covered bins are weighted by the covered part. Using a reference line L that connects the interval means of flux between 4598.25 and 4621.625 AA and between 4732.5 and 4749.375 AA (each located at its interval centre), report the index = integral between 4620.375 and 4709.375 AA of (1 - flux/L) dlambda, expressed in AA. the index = 4.1 AA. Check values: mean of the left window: 8.38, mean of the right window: 8.44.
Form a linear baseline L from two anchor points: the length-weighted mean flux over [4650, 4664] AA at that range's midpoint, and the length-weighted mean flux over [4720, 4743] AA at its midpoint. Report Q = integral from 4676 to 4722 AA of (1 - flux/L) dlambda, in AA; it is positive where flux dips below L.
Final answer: 1.6 AA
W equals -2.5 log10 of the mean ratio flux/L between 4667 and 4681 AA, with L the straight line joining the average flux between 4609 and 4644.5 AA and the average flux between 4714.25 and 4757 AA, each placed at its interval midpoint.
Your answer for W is 0.07 mag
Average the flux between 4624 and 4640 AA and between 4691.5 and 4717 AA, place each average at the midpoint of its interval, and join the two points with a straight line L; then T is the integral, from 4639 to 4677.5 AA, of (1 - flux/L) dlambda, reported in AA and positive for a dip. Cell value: 1.56 AA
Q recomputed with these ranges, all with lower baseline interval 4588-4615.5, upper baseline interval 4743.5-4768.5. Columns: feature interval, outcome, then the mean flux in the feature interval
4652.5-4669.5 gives 0.86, 7.84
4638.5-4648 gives 0.65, 7.69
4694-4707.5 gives 0.70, 7.85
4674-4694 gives 0.49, 8.07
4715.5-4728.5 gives -0.44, 8.56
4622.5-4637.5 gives -0.42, 8.48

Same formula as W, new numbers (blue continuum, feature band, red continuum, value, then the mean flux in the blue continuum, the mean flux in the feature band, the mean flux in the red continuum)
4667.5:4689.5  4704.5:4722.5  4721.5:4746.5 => 0.02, 7.91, 8.14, 8.52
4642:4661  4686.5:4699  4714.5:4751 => 0.00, 7.84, 8.15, 8.47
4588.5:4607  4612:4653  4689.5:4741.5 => -0.02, 8.02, 8.26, 8.21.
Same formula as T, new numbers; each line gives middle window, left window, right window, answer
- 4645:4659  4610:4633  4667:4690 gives 0.5 AA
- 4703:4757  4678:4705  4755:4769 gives -1.7 AA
